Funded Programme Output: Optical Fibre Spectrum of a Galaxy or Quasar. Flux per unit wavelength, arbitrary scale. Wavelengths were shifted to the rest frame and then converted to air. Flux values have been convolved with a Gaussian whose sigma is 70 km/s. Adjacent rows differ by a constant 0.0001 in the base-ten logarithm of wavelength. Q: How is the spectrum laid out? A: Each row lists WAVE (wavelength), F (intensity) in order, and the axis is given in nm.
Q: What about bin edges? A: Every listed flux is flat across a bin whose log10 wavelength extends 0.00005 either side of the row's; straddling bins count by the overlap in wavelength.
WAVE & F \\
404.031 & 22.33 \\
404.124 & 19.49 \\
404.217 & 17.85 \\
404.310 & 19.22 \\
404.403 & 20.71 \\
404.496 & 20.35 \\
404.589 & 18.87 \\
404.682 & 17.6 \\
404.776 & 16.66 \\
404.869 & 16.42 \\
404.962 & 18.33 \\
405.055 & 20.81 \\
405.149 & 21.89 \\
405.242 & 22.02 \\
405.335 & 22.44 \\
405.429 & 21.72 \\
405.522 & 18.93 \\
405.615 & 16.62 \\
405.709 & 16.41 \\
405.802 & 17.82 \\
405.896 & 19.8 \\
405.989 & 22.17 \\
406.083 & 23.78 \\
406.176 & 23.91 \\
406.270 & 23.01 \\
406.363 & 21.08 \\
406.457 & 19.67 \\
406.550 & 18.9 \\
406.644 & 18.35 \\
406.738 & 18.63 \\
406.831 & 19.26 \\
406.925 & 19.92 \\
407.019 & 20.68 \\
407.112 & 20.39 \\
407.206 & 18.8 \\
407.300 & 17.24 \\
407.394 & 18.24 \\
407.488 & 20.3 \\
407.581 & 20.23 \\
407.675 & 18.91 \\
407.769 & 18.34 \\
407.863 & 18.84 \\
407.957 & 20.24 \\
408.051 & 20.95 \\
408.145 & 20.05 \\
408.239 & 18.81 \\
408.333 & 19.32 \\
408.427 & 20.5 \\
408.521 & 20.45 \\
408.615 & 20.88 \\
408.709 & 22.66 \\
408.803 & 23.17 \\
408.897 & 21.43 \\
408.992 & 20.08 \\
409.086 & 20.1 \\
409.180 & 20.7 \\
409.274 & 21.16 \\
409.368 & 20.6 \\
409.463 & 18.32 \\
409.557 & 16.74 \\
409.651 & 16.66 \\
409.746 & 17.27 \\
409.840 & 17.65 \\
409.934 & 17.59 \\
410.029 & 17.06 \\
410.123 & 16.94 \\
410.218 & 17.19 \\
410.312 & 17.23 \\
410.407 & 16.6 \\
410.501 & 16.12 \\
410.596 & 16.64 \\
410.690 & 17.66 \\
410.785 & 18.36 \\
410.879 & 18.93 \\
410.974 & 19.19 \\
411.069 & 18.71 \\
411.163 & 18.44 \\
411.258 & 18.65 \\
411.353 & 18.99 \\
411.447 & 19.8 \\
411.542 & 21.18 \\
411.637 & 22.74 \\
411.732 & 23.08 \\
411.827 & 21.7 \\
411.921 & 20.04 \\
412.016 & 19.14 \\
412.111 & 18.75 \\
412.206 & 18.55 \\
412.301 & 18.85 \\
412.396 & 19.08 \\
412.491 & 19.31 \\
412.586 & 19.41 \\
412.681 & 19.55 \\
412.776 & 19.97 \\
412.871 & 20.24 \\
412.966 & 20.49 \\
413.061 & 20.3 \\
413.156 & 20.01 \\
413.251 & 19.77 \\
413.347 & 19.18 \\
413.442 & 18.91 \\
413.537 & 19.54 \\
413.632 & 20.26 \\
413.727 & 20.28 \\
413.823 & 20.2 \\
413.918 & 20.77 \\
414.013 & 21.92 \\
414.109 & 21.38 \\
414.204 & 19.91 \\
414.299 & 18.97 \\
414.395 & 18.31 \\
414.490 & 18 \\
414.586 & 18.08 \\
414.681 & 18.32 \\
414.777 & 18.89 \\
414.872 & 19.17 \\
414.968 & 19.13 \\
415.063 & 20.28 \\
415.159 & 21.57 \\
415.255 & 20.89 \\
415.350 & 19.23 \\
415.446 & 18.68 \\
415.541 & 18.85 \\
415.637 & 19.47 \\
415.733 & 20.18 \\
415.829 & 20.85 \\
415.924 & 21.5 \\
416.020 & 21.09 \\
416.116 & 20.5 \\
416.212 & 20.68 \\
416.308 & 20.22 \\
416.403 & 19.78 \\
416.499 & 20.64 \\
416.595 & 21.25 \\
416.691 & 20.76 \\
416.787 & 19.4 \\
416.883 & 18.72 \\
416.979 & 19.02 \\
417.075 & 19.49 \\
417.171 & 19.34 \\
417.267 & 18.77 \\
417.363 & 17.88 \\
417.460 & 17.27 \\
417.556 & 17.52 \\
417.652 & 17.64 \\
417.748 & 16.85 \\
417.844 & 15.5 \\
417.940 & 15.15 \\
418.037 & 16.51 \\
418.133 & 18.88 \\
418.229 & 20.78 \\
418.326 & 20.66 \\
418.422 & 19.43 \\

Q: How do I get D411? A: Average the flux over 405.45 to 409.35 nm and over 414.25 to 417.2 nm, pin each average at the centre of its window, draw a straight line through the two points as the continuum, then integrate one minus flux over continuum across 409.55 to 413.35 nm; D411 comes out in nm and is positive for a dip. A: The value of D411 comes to 0.19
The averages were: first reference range 20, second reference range 19.7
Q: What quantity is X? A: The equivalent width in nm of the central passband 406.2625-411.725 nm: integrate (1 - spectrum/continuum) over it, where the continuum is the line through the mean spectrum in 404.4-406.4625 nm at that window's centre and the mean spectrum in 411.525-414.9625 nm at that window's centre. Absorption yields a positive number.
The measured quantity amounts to 0.188 nm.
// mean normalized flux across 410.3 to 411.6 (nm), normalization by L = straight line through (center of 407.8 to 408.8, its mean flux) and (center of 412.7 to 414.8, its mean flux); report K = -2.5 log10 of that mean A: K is 0.09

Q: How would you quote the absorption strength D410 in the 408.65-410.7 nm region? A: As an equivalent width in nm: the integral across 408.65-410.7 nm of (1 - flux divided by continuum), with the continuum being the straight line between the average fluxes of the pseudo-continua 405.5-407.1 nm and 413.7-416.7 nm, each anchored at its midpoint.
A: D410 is 0.14 nm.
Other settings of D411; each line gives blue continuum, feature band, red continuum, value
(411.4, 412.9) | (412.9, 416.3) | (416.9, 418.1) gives -0.17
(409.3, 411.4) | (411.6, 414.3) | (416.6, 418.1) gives -0.33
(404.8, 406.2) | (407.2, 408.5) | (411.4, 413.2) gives 0.05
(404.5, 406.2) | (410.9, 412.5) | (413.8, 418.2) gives -0.02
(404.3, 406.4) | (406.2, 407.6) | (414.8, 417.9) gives 0.02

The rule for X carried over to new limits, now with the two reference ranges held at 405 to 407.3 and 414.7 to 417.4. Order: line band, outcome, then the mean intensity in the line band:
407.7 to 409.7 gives 0.01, 20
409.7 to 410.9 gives 0.17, 17.3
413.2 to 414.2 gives -0.01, 20.2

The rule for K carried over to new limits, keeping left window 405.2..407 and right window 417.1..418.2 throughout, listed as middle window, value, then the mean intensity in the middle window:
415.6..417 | -0.14 mag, 20.3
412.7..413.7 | -0.08 mag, 19.9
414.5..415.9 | -0.08 mag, 19.5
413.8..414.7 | -0.08 mag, 19.6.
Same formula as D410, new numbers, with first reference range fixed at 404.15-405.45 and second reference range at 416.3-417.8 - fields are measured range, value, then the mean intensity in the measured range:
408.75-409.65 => -0.03 nm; 20.1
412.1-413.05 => -0.01 nm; 19.5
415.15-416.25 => -0.07 nm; 20.2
